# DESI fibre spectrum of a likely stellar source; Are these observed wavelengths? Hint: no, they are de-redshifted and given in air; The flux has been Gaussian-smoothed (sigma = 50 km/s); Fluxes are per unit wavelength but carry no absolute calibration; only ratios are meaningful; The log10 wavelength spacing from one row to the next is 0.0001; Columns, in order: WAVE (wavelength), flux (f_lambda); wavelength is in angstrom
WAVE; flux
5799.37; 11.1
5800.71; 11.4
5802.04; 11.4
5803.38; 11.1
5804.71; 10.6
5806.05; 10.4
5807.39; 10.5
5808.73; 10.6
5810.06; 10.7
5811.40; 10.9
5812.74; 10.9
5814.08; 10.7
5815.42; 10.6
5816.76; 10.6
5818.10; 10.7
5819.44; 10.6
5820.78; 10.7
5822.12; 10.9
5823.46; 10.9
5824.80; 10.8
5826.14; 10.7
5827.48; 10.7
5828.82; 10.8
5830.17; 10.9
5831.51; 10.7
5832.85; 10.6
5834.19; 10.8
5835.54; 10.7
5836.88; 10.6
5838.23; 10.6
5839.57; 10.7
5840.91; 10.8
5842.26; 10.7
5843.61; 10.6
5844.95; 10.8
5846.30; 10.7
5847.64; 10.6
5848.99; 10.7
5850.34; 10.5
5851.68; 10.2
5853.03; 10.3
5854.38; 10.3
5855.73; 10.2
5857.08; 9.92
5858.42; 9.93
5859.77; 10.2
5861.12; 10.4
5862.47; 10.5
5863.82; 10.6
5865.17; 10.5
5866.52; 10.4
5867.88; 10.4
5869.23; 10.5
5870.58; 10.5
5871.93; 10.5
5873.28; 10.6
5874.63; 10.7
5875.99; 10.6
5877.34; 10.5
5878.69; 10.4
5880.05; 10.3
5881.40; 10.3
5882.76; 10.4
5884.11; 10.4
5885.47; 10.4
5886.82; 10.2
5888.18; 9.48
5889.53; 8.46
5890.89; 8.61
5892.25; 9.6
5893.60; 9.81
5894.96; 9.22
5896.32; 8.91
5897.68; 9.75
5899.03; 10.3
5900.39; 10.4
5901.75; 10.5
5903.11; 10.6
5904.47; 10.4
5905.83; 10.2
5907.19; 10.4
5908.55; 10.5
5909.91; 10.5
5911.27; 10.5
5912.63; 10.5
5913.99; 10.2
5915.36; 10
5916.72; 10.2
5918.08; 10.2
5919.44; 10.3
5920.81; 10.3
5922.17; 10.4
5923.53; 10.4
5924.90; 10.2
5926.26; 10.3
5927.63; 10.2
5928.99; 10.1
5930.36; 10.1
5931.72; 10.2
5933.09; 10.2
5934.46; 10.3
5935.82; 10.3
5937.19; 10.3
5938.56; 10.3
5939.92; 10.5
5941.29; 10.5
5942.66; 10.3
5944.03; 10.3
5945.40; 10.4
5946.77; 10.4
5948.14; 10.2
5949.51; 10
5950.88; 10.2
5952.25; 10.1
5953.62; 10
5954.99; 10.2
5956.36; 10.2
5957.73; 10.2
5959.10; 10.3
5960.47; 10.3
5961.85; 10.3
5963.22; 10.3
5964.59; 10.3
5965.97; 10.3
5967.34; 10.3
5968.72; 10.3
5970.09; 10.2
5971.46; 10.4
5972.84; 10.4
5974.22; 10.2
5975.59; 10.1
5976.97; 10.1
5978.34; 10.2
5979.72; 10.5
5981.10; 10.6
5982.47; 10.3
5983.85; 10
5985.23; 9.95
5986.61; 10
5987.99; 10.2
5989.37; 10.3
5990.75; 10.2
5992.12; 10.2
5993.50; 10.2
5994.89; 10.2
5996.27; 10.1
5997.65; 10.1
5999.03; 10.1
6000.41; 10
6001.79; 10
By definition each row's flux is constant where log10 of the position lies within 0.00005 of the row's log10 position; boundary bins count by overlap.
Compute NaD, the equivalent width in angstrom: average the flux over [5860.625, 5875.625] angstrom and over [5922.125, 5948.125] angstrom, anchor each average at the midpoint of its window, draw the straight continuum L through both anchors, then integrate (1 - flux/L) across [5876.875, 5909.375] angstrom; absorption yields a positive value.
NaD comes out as 1.33 angstrom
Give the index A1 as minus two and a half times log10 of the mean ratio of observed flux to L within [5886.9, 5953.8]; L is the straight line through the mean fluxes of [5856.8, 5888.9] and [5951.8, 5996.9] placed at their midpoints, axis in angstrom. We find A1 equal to 0.019 mag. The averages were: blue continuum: 10.4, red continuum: 10.2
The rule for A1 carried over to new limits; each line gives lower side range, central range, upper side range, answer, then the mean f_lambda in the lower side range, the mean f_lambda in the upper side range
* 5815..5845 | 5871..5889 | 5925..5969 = 0.02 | 10.7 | 10.3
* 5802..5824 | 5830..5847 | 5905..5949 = -0.01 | 10.7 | 10.3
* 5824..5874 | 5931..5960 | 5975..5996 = 0.00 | 10.5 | 10.2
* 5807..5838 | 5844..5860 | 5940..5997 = 0.03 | 10.7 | 10.2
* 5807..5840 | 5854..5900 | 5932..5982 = 0.05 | 10.7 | 10.3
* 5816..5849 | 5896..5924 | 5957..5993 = 0.02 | 10.7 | 10.2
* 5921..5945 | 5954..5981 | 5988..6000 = -0.01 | 10.3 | 10.2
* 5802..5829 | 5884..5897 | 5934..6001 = 0.11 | 10.7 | 10.2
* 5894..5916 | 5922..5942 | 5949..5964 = -0.01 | 10.2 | 10.2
